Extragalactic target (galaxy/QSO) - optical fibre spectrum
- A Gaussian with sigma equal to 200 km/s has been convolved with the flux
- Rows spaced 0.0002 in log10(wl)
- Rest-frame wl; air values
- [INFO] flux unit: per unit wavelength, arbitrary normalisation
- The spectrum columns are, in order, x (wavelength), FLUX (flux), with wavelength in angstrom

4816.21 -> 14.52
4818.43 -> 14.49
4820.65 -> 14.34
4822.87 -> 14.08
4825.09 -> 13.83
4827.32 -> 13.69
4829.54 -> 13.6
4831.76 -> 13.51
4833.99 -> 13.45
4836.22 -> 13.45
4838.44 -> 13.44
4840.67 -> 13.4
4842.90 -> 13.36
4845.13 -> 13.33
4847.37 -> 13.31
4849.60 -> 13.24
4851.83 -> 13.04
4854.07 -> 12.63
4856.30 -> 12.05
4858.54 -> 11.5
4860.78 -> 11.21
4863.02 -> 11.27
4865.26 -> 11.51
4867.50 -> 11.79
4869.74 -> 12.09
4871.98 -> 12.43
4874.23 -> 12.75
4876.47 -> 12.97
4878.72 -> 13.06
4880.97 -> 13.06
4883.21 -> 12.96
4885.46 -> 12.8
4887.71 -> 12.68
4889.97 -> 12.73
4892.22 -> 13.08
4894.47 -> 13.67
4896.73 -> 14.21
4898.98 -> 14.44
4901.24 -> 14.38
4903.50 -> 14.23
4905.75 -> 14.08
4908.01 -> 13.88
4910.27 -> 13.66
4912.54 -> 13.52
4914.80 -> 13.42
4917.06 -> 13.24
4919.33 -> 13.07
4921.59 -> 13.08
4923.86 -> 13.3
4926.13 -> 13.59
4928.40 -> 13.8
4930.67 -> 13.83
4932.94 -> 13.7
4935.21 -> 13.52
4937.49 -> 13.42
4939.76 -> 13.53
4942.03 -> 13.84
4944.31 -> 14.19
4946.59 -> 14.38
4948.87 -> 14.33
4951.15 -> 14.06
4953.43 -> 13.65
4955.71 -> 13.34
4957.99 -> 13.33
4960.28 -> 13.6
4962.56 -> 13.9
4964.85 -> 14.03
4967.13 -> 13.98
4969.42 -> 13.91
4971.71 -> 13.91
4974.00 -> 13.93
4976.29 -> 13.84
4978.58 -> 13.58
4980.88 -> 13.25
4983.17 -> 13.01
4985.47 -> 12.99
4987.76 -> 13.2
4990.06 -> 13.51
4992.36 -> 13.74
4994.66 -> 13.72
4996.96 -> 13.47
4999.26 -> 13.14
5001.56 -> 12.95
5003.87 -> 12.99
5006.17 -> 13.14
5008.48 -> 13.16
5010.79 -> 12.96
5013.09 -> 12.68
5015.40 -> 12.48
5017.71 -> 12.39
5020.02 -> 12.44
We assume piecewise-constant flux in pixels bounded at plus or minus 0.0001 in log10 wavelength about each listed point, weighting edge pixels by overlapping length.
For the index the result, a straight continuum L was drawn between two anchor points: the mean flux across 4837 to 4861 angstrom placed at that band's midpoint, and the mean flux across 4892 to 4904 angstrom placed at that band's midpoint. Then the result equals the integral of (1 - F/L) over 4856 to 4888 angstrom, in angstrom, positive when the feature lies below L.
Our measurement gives 2.7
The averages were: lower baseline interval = 12.8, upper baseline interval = 14.1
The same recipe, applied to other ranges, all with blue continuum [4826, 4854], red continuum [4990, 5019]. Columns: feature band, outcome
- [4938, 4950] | -0.8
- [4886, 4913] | -0.9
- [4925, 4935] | -0.4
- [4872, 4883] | 0.3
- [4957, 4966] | -0.4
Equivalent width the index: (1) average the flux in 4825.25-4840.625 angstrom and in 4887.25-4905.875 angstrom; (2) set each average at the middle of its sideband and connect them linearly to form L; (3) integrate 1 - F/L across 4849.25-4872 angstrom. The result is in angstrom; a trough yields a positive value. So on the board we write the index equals 2.7 angstrom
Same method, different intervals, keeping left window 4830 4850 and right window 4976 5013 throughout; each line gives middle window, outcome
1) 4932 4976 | -1.73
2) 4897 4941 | -1.16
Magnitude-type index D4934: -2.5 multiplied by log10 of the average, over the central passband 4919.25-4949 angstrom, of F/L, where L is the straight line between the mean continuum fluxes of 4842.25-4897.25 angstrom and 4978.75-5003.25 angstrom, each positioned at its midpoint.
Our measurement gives -0.06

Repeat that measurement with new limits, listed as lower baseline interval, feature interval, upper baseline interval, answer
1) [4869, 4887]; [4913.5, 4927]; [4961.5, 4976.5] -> 0.00 mag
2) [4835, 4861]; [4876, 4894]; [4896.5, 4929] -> 0.03 mag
